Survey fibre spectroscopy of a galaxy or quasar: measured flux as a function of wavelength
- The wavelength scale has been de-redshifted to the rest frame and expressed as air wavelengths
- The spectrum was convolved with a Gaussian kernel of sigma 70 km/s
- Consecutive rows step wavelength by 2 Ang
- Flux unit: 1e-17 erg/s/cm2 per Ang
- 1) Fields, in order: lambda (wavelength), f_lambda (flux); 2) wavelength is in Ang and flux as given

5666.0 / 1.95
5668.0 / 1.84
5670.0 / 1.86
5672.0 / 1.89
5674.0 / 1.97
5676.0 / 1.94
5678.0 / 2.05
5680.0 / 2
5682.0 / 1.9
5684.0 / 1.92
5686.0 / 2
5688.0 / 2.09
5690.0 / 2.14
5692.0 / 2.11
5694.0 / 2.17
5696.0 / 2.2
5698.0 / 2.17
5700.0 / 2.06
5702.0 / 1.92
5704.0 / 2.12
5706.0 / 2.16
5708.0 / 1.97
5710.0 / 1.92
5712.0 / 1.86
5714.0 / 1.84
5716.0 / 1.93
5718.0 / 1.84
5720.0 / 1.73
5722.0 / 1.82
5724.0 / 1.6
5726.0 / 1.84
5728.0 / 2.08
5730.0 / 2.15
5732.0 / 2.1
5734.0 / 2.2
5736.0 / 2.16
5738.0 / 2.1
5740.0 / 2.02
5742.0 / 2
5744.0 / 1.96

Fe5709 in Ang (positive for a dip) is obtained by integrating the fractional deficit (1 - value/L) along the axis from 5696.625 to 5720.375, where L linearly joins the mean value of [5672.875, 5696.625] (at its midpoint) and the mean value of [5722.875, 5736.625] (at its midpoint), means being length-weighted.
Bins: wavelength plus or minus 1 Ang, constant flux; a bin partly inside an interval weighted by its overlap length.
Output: 0.6 Ang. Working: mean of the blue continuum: 2.04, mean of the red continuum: 2.01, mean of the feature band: 1.97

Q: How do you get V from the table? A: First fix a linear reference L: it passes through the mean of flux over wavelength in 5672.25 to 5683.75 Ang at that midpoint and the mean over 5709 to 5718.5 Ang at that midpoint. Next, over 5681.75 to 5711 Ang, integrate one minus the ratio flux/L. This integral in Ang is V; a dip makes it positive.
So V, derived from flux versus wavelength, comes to -2.1 Ang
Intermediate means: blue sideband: 1.96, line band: 2.06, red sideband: 1.88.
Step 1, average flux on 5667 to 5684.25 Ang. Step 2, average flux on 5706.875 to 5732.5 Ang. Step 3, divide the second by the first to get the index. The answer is 0.98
